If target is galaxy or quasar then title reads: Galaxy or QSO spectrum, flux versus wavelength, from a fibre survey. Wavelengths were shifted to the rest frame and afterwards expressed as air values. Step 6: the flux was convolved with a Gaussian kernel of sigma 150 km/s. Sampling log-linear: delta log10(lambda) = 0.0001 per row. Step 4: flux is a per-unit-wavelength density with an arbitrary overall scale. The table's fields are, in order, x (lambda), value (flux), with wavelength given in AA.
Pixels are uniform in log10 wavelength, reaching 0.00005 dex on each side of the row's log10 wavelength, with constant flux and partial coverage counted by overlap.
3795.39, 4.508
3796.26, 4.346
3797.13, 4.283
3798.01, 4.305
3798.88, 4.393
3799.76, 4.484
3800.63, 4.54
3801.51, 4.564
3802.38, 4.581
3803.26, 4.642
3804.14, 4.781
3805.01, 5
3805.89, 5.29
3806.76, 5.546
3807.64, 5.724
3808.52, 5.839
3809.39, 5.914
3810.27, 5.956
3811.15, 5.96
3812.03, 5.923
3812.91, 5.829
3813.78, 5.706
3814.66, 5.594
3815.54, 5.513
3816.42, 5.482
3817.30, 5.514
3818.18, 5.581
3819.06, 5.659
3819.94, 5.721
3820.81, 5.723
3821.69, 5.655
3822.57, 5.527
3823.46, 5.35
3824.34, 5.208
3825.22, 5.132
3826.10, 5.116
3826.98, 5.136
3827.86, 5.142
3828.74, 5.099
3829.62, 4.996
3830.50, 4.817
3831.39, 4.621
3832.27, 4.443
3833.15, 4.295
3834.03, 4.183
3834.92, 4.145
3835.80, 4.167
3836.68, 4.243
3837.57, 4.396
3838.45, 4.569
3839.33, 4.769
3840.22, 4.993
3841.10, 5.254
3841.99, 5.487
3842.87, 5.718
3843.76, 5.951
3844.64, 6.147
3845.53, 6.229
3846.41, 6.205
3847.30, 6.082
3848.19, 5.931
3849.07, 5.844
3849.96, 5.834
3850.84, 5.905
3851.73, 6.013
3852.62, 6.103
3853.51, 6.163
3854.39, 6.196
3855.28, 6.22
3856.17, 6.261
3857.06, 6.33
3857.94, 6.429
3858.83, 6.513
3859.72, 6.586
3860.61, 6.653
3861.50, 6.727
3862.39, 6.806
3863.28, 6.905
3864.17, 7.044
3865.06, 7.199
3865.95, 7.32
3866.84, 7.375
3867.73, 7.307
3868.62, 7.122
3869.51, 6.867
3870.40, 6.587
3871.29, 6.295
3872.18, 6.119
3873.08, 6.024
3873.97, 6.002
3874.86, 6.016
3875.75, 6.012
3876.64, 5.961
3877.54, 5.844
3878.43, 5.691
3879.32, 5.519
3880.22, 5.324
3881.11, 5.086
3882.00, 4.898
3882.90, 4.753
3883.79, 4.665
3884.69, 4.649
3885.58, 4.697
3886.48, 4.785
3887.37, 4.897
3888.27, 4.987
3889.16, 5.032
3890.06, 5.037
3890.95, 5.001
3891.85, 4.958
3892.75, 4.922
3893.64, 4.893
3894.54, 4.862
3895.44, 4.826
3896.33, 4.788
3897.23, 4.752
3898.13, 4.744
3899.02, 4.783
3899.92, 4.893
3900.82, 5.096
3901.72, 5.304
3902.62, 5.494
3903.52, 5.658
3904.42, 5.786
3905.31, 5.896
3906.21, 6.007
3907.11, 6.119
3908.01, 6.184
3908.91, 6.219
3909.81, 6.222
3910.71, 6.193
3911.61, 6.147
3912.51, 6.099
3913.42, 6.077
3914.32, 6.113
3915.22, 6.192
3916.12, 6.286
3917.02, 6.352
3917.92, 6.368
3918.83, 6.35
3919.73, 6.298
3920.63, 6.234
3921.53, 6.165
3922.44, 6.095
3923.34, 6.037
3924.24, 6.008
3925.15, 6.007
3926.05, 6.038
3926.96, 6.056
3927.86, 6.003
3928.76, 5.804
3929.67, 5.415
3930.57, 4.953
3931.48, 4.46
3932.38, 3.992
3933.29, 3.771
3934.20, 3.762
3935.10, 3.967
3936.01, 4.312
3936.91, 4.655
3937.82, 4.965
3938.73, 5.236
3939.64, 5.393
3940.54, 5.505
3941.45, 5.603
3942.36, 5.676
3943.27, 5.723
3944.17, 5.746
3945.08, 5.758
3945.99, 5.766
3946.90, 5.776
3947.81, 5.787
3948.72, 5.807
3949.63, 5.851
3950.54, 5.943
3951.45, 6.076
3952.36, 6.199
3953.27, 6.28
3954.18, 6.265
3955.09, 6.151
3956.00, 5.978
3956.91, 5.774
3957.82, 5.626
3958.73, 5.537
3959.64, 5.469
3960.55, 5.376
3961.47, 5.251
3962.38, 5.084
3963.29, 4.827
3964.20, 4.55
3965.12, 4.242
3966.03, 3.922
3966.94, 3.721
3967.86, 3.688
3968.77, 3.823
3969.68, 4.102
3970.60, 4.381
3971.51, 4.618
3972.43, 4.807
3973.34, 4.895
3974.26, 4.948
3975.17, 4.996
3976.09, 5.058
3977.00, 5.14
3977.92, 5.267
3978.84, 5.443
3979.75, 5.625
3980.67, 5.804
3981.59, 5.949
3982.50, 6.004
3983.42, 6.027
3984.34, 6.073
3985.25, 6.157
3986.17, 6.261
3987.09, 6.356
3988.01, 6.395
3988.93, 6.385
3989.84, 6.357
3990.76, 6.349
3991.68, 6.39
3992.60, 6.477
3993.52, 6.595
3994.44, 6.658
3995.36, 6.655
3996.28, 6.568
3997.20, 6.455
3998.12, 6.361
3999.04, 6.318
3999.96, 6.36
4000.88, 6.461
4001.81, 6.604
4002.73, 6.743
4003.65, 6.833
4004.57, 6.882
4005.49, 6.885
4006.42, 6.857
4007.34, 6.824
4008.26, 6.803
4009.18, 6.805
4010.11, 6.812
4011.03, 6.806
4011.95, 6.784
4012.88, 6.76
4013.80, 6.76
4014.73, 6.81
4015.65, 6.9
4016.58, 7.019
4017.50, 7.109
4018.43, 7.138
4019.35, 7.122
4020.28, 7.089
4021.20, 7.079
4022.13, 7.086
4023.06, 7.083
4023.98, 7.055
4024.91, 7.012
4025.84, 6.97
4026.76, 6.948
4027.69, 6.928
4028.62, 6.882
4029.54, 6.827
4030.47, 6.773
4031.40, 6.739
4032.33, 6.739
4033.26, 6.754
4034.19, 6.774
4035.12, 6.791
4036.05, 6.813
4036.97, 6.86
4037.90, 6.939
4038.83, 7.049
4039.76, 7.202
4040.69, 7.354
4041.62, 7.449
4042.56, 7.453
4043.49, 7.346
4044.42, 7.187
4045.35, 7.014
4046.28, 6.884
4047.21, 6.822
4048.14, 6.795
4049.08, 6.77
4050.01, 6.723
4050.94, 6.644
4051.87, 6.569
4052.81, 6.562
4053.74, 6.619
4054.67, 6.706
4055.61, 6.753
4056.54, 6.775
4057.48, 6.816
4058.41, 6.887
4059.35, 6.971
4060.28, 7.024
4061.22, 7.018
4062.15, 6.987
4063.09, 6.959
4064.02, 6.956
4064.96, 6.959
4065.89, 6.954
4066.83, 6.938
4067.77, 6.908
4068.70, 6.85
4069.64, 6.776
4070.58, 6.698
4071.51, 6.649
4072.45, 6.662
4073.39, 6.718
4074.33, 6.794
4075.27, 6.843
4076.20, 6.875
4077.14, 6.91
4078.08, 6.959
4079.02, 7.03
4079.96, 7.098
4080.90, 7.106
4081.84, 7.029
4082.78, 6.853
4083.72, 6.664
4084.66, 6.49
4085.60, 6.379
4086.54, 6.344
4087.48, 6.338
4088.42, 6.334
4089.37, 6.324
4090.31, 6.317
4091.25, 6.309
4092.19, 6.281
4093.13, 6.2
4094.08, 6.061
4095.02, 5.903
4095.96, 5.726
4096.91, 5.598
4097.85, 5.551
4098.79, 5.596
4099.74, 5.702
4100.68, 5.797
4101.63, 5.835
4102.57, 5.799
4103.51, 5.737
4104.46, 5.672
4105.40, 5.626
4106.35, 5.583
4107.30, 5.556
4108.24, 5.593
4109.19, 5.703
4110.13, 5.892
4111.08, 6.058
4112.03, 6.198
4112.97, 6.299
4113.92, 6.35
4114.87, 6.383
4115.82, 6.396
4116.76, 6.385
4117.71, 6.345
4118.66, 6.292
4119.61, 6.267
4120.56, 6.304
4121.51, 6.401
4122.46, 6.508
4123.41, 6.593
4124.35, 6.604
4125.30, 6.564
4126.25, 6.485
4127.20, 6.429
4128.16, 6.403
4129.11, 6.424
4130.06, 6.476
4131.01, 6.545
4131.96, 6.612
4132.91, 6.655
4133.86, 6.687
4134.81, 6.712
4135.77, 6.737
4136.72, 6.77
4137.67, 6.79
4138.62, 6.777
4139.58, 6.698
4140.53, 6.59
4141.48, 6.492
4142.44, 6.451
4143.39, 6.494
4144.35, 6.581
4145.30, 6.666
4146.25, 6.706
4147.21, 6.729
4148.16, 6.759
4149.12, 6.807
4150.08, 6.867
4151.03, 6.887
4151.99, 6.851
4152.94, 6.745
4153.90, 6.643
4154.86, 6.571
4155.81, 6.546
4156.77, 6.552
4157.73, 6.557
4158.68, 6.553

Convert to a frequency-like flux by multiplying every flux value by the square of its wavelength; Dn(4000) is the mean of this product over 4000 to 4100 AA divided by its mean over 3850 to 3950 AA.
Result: 1.28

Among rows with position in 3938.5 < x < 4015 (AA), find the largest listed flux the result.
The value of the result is 6.885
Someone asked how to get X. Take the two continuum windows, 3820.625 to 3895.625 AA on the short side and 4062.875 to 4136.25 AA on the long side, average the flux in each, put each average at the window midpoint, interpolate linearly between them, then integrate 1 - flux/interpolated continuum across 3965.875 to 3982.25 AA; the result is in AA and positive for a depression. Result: 3.2 AA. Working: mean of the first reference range 5.61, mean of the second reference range 6.39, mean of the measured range 4.82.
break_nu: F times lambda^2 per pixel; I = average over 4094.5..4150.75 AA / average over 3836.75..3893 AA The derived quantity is 1.2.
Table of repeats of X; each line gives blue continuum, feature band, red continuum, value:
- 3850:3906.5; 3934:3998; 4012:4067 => 9.0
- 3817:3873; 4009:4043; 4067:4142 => -4.2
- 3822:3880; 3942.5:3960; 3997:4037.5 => 1.5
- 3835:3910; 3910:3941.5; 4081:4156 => 1.5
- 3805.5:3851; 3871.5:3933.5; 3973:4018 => 2.8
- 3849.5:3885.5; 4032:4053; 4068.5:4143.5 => -2.1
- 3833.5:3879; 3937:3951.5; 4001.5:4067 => 1.9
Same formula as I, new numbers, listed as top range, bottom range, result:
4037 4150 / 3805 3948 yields 1.30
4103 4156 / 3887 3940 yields 1.31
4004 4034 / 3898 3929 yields 1.23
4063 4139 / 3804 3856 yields 1.35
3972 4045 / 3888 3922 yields 1.23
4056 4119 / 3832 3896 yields 1.26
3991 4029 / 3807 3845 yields 1.42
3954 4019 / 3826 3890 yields 1.11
